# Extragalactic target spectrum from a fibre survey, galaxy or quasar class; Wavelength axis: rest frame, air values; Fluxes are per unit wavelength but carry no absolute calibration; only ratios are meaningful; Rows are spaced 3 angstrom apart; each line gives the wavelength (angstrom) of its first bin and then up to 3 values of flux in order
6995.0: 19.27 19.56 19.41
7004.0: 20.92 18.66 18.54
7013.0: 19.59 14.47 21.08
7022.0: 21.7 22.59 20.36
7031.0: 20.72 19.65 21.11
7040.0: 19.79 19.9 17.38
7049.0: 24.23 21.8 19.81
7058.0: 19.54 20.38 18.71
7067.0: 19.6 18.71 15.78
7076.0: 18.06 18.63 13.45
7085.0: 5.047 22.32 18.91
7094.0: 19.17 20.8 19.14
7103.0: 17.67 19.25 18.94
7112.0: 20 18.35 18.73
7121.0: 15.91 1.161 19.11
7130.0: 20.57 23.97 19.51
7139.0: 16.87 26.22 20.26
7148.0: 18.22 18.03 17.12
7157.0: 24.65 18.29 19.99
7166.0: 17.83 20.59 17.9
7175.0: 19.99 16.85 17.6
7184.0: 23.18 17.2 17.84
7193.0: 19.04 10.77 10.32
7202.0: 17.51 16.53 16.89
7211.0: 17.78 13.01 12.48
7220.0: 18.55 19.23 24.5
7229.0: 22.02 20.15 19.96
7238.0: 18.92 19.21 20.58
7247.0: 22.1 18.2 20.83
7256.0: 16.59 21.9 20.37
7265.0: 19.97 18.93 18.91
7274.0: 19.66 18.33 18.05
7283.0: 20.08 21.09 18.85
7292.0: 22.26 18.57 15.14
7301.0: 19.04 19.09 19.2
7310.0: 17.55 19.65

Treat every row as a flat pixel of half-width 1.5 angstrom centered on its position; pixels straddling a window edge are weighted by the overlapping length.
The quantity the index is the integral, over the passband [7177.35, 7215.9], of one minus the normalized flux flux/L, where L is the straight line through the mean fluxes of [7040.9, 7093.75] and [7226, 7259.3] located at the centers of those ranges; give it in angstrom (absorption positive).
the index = 6.4 angstrom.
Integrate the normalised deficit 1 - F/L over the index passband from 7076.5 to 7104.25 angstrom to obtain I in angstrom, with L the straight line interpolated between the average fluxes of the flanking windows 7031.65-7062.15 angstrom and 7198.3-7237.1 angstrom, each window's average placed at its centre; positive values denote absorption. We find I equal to 3.4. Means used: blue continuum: 20.4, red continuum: 17.8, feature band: 17.3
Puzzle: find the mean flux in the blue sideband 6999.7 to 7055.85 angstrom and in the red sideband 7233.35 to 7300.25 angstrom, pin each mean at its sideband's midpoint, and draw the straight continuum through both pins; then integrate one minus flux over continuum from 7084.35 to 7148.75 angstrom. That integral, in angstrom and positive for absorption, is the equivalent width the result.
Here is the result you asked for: 4.9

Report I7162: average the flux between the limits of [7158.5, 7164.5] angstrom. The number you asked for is 19.1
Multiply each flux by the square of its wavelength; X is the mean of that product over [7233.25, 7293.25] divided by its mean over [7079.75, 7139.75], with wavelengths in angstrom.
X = 1.18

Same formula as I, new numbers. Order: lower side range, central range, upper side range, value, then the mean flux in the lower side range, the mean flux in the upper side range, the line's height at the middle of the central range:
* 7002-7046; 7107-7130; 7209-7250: 3.6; 19.8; 19.1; 19.5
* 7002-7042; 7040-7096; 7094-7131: 0.7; 19.9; 17.5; 18.7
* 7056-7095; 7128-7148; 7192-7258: -3.6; 17.6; 18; 17.7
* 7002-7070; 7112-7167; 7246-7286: 3.2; 20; 19.6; 19.8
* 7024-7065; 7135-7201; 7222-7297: 5.3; 20.4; 19.9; 20.1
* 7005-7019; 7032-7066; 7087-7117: -2.7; 18.3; 19.4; 18.7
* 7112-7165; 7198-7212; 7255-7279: 2.3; 18.7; 19.4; 19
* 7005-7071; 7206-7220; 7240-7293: 3.1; 19.9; 19.8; 19.8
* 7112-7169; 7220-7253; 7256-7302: -2.2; 18.7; 19.3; 19.1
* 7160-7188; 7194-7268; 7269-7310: 2.9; 19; 19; 19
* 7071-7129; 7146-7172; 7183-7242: -2.9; 16.9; 17.7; 17.3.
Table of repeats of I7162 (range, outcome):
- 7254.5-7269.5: 19.6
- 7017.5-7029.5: 21.4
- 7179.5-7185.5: 20.4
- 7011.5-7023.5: 19.2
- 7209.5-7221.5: 15.5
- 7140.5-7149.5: 21.6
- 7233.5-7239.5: 19.4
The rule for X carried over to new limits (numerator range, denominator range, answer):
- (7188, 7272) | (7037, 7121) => 1.02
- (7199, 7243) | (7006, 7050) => 0.96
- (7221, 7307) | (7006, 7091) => 1.10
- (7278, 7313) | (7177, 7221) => 1.20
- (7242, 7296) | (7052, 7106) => 1.15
